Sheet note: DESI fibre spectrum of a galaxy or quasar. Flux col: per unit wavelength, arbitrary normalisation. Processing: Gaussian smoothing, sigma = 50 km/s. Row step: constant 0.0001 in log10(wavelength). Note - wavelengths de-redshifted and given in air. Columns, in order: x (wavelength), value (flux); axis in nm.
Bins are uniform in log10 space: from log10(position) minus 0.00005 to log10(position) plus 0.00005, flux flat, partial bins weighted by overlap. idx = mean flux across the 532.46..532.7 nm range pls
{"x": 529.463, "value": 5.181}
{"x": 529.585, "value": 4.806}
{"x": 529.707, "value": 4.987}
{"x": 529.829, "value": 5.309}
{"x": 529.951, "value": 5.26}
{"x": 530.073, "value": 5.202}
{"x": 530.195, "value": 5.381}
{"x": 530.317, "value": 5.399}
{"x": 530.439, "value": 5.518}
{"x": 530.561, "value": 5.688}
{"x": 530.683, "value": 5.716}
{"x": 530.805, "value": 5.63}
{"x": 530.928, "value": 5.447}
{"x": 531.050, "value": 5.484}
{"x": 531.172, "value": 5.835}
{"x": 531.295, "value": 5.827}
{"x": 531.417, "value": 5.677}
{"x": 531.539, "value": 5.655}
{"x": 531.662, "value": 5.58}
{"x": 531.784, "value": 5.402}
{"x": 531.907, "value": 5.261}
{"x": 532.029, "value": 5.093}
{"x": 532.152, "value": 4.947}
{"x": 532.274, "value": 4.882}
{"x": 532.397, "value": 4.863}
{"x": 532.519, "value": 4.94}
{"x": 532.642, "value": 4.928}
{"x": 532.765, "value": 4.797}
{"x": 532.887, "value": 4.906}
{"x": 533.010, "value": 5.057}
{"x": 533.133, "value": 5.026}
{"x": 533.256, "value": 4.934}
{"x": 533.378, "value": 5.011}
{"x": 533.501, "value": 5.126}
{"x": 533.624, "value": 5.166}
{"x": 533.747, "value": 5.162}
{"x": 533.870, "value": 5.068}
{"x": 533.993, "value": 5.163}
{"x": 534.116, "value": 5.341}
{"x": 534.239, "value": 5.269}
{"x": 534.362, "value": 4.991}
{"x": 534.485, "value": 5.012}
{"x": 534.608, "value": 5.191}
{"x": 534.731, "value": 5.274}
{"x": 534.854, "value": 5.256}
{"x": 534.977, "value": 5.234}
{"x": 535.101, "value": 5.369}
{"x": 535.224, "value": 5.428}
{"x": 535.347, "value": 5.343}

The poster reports 4.93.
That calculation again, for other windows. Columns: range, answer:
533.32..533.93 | 5.1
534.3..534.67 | 5.07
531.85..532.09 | 5.19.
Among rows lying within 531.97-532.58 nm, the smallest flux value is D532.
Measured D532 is 4.863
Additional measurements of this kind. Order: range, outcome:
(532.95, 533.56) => 4.934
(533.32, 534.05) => 5.011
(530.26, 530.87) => 5.399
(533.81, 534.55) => 4.991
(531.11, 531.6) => 5.655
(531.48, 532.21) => 4.947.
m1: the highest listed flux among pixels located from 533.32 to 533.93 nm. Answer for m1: 5.166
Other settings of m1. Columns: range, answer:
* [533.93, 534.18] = 5.341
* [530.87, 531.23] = 5.835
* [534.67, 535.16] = 5.369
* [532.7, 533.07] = 5.057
